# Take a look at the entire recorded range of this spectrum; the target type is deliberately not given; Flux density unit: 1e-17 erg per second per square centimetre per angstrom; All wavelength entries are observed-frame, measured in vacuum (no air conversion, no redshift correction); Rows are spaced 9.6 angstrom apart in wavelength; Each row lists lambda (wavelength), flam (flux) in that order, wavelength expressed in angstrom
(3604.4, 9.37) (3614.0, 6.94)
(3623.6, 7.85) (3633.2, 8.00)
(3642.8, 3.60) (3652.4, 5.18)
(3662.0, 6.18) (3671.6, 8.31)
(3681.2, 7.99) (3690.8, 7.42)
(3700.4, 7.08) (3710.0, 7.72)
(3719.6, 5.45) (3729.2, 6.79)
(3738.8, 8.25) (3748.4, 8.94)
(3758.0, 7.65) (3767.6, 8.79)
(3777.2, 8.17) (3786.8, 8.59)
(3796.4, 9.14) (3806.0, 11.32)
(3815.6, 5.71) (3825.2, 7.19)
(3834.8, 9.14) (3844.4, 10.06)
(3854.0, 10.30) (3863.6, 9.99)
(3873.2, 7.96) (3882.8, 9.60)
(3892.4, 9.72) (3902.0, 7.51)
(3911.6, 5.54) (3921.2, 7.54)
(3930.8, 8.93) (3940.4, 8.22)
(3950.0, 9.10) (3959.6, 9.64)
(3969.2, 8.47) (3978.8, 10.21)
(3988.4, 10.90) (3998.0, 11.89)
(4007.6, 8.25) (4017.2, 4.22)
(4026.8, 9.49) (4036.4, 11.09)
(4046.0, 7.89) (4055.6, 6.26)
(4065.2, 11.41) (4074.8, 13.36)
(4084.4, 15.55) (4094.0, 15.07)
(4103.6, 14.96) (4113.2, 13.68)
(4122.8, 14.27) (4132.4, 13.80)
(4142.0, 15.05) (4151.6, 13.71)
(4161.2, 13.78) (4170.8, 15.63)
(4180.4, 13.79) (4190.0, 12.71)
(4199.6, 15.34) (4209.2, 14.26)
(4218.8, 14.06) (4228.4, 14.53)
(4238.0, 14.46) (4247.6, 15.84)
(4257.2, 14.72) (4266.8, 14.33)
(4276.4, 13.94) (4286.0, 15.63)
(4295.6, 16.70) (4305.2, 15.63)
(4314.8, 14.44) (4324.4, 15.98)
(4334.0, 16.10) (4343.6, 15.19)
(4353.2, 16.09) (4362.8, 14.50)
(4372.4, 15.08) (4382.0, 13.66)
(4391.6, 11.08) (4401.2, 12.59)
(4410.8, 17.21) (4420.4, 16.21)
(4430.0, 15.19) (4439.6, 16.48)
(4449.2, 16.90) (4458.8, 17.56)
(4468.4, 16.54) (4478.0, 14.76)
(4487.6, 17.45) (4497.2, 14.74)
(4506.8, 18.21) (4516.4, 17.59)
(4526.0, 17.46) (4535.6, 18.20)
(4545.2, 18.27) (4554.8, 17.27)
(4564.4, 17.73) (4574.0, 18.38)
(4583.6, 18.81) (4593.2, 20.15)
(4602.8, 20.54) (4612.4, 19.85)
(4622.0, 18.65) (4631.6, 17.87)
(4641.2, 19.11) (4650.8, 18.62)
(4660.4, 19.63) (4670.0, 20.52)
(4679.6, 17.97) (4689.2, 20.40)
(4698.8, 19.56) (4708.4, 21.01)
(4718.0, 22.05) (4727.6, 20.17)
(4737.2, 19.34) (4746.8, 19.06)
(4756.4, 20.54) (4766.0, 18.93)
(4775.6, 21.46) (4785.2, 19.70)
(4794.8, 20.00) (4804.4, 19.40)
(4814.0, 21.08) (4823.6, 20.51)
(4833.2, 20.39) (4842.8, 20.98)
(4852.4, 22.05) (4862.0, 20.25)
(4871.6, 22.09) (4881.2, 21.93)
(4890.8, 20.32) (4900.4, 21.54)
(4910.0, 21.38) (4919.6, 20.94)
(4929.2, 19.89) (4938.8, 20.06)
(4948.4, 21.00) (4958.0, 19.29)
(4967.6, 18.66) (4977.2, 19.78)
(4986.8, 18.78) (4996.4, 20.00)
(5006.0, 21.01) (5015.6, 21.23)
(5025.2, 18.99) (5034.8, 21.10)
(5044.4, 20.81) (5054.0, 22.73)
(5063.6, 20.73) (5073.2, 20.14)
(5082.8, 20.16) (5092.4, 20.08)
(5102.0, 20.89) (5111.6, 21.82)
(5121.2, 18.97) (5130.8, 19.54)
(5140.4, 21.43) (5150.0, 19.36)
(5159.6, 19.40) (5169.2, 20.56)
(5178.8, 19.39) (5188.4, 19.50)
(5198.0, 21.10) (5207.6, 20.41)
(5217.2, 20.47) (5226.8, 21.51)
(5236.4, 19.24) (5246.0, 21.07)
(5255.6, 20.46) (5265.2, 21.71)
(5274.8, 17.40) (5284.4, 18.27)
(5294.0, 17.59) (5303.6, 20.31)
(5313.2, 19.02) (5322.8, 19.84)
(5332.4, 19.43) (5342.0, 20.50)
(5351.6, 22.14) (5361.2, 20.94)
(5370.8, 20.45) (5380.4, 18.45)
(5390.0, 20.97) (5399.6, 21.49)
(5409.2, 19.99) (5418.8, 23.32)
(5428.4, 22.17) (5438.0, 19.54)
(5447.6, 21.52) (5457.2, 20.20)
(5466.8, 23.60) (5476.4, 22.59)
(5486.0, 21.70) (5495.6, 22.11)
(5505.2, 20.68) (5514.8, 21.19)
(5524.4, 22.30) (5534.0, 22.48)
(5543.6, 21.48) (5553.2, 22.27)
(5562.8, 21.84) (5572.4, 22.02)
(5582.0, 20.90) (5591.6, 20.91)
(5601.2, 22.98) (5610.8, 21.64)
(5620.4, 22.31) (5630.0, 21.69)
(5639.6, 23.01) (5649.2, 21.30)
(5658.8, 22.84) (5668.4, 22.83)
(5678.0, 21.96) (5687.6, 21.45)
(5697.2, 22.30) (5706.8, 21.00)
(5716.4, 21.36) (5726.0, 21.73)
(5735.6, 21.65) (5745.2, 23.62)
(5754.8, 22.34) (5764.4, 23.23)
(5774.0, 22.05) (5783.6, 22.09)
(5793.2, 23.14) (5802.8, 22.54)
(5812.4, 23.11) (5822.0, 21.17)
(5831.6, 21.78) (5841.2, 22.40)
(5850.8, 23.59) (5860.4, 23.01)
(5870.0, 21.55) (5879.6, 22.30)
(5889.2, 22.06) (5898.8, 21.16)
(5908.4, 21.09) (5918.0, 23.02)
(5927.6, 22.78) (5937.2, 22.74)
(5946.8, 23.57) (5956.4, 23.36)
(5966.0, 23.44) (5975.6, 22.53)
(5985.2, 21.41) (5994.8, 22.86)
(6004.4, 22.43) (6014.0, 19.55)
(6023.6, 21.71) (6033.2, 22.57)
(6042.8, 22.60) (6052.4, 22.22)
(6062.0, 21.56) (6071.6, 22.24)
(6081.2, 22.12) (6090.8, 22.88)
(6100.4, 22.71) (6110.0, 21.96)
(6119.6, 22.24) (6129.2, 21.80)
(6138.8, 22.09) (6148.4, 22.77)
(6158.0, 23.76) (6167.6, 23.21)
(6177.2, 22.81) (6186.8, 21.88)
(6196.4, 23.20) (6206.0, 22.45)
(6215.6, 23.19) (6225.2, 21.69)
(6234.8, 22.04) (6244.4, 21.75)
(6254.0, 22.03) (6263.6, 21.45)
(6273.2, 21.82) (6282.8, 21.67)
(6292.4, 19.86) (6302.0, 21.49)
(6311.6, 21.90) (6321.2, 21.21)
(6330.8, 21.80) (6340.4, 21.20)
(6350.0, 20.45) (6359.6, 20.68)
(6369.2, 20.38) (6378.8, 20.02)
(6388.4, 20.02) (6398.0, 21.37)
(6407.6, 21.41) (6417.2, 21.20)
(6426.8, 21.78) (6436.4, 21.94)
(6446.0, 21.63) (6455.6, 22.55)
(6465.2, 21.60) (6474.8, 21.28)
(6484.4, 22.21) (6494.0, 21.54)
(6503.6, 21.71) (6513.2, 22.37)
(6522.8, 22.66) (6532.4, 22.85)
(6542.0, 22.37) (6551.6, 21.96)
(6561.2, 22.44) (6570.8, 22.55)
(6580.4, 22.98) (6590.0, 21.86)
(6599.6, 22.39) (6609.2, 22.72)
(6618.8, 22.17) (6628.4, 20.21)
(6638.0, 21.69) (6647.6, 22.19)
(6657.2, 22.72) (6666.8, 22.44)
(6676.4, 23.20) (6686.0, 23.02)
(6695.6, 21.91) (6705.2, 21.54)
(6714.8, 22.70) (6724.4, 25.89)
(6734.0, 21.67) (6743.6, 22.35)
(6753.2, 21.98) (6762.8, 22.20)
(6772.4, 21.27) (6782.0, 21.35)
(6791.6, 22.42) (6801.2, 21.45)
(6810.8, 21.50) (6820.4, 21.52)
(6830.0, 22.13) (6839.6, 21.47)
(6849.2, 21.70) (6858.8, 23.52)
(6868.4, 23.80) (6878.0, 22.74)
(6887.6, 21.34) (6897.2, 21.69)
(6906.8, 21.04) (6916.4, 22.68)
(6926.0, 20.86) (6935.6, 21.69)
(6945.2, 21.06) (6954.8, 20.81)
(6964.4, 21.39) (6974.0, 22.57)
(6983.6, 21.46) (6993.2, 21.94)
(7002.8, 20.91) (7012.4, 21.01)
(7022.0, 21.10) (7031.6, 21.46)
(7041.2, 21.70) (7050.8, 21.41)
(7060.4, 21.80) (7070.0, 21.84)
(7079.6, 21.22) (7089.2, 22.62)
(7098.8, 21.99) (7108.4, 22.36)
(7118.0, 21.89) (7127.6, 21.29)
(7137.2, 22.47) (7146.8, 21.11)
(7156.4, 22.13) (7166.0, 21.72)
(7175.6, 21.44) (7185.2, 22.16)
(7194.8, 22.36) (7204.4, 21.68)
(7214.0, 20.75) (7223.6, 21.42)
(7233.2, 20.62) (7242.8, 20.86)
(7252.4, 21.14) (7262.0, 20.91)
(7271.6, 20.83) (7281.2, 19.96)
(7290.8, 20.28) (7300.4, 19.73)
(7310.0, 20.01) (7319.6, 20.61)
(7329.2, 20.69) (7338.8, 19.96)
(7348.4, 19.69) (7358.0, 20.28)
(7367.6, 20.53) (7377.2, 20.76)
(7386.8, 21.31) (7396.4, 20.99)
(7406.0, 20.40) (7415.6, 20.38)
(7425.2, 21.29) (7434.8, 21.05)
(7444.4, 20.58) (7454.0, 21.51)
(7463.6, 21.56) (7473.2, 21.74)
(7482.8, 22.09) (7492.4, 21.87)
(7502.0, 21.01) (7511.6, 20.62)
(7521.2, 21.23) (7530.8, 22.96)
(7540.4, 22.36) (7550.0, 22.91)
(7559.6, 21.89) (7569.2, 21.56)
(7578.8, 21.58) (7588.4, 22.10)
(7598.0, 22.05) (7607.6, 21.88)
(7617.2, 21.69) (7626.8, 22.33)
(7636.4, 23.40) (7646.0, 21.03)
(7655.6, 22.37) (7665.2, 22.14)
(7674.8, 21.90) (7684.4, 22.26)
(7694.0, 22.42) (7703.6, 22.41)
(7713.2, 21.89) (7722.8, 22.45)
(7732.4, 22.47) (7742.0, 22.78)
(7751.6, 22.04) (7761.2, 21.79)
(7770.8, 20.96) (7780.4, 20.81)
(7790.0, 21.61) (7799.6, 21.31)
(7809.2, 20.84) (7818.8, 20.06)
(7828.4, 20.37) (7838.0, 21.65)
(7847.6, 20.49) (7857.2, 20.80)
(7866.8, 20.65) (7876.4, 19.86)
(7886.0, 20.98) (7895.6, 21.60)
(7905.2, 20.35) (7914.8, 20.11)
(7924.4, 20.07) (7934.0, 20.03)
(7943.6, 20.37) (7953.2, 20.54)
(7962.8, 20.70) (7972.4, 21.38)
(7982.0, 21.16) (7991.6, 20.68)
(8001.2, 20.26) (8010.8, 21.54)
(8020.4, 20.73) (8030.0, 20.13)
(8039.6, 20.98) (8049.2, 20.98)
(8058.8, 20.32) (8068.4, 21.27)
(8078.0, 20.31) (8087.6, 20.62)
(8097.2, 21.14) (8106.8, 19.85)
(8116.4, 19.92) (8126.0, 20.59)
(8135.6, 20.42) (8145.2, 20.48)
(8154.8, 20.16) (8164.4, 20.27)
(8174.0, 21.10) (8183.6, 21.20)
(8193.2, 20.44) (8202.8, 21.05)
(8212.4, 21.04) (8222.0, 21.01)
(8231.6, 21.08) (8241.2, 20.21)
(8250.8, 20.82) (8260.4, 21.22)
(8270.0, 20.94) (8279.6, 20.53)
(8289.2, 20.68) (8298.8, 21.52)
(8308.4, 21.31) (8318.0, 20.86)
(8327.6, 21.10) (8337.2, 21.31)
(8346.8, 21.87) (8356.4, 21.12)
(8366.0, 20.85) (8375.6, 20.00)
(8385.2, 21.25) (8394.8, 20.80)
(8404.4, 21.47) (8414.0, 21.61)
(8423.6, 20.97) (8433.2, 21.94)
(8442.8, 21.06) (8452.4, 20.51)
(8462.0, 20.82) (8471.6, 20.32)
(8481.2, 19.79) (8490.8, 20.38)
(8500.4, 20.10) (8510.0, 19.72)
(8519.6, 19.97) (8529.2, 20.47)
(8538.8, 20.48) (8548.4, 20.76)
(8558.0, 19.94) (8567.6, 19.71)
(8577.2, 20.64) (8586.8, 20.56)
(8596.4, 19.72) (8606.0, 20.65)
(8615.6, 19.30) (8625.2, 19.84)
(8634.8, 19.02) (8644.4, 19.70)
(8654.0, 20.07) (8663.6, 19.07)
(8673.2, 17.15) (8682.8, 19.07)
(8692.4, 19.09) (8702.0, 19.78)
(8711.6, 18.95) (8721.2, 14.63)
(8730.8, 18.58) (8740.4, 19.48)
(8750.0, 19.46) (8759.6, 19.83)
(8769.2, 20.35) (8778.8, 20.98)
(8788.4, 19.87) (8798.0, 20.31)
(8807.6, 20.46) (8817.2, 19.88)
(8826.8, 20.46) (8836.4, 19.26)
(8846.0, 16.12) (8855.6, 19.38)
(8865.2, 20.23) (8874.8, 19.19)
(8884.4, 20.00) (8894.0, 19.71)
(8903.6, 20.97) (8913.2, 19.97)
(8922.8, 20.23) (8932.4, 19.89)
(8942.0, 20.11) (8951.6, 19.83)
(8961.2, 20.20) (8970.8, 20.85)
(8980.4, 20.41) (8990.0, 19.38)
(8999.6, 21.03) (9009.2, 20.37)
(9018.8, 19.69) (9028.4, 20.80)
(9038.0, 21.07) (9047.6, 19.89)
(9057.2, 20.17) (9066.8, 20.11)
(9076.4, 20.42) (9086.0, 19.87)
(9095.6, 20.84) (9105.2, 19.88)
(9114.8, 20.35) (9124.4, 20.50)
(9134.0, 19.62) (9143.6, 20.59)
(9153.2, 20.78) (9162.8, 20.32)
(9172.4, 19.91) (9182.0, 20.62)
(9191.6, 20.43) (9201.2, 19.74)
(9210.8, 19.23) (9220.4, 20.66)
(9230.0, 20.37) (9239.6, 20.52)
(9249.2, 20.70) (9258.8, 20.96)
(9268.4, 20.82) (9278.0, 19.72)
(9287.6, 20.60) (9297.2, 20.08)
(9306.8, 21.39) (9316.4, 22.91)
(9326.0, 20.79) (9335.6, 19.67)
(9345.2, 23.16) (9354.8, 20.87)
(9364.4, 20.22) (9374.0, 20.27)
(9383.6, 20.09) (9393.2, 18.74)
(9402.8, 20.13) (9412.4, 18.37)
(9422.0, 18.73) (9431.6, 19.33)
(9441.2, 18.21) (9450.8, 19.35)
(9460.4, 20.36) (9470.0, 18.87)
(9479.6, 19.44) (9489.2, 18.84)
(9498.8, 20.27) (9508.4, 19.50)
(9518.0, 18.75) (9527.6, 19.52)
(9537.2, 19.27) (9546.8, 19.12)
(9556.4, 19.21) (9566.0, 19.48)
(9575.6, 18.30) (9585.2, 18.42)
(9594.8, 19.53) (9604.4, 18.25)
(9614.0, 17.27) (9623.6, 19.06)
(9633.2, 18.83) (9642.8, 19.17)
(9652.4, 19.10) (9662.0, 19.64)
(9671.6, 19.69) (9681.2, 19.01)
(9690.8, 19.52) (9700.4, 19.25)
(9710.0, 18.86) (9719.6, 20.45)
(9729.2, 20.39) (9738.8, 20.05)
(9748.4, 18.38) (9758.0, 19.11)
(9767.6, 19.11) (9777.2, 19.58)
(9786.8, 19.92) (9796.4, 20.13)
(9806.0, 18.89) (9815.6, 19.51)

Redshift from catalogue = 0.021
